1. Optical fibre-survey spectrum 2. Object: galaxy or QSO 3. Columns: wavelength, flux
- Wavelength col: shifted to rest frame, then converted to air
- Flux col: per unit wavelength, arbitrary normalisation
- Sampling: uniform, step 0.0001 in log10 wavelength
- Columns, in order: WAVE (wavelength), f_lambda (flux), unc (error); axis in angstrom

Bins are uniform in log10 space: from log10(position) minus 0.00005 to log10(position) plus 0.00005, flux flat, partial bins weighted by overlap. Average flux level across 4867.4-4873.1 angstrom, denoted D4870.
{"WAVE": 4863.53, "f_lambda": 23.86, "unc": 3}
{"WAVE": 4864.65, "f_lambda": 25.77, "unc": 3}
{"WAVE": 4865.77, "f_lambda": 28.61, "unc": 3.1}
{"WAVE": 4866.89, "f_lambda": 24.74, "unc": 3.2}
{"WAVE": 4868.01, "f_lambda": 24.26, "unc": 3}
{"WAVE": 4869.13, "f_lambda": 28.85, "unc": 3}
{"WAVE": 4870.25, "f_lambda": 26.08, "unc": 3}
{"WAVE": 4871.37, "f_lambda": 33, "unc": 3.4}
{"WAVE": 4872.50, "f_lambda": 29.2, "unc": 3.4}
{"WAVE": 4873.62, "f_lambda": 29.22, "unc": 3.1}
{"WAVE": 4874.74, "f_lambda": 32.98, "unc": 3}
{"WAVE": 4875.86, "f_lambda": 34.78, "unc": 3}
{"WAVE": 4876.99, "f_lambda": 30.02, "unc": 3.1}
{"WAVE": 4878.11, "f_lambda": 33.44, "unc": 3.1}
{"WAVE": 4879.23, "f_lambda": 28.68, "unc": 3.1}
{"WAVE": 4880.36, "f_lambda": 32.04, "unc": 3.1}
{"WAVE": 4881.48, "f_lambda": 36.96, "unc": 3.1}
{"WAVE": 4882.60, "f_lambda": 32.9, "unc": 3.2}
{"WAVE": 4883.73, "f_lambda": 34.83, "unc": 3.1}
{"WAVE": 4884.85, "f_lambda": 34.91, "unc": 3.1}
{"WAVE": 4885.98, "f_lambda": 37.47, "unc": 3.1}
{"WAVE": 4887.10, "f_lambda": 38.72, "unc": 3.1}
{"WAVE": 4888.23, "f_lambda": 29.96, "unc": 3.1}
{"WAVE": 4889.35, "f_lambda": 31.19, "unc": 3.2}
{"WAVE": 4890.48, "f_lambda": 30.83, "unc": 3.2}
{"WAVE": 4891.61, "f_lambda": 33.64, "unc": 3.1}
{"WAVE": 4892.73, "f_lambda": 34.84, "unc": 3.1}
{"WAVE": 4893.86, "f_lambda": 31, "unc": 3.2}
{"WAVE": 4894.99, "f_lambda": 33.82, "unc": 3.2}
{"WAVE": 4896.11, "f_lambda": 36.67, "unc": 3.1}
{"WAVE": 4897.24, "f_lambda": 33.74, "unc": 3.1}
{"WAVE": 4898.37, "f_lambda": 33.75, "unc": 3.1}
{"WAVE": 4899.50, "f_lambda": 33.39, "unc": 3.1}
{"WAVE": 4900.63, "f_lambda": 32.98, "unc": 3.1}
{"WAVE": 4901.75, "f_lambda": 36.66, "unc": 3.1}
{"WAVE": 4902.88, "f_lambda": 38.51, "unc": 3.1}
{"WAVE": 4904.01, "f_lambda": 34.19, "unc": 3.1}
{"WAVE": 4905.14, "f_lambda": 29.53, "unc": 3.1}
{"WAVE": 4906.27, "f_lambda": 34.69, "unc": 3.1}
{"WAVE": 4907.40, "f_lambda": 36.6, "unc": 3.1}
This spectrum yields 28.2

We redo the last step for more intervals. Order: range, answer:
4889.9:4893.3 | 33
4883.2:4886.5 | 35.7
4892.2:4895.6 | 33.3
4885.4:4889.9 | 34.4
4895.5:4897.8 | 35.2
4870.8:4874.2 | 30.5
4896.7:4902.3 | 34.1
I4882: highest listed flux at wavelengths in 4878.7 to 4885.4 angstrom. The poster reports 36.96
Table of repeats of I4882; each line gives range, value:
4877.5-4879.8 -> 33.44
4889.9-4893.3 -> 34.84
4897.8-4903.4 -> 38.51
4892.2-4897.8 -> 36.67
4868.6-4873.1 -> 33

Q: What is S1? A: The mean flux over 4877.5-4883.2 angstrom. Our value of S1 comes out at 32.8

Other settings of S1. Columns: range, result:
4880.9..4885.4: 34.9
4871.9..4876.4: 31.5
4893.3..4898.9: 33.8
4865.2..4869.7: 26.6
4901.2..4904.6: 36.4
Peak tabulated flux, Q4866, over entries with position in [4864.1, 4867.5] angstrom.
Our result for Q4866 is 28.61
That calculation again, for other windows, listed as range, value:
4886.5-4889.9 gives 38.72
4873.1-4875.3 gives 32.98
